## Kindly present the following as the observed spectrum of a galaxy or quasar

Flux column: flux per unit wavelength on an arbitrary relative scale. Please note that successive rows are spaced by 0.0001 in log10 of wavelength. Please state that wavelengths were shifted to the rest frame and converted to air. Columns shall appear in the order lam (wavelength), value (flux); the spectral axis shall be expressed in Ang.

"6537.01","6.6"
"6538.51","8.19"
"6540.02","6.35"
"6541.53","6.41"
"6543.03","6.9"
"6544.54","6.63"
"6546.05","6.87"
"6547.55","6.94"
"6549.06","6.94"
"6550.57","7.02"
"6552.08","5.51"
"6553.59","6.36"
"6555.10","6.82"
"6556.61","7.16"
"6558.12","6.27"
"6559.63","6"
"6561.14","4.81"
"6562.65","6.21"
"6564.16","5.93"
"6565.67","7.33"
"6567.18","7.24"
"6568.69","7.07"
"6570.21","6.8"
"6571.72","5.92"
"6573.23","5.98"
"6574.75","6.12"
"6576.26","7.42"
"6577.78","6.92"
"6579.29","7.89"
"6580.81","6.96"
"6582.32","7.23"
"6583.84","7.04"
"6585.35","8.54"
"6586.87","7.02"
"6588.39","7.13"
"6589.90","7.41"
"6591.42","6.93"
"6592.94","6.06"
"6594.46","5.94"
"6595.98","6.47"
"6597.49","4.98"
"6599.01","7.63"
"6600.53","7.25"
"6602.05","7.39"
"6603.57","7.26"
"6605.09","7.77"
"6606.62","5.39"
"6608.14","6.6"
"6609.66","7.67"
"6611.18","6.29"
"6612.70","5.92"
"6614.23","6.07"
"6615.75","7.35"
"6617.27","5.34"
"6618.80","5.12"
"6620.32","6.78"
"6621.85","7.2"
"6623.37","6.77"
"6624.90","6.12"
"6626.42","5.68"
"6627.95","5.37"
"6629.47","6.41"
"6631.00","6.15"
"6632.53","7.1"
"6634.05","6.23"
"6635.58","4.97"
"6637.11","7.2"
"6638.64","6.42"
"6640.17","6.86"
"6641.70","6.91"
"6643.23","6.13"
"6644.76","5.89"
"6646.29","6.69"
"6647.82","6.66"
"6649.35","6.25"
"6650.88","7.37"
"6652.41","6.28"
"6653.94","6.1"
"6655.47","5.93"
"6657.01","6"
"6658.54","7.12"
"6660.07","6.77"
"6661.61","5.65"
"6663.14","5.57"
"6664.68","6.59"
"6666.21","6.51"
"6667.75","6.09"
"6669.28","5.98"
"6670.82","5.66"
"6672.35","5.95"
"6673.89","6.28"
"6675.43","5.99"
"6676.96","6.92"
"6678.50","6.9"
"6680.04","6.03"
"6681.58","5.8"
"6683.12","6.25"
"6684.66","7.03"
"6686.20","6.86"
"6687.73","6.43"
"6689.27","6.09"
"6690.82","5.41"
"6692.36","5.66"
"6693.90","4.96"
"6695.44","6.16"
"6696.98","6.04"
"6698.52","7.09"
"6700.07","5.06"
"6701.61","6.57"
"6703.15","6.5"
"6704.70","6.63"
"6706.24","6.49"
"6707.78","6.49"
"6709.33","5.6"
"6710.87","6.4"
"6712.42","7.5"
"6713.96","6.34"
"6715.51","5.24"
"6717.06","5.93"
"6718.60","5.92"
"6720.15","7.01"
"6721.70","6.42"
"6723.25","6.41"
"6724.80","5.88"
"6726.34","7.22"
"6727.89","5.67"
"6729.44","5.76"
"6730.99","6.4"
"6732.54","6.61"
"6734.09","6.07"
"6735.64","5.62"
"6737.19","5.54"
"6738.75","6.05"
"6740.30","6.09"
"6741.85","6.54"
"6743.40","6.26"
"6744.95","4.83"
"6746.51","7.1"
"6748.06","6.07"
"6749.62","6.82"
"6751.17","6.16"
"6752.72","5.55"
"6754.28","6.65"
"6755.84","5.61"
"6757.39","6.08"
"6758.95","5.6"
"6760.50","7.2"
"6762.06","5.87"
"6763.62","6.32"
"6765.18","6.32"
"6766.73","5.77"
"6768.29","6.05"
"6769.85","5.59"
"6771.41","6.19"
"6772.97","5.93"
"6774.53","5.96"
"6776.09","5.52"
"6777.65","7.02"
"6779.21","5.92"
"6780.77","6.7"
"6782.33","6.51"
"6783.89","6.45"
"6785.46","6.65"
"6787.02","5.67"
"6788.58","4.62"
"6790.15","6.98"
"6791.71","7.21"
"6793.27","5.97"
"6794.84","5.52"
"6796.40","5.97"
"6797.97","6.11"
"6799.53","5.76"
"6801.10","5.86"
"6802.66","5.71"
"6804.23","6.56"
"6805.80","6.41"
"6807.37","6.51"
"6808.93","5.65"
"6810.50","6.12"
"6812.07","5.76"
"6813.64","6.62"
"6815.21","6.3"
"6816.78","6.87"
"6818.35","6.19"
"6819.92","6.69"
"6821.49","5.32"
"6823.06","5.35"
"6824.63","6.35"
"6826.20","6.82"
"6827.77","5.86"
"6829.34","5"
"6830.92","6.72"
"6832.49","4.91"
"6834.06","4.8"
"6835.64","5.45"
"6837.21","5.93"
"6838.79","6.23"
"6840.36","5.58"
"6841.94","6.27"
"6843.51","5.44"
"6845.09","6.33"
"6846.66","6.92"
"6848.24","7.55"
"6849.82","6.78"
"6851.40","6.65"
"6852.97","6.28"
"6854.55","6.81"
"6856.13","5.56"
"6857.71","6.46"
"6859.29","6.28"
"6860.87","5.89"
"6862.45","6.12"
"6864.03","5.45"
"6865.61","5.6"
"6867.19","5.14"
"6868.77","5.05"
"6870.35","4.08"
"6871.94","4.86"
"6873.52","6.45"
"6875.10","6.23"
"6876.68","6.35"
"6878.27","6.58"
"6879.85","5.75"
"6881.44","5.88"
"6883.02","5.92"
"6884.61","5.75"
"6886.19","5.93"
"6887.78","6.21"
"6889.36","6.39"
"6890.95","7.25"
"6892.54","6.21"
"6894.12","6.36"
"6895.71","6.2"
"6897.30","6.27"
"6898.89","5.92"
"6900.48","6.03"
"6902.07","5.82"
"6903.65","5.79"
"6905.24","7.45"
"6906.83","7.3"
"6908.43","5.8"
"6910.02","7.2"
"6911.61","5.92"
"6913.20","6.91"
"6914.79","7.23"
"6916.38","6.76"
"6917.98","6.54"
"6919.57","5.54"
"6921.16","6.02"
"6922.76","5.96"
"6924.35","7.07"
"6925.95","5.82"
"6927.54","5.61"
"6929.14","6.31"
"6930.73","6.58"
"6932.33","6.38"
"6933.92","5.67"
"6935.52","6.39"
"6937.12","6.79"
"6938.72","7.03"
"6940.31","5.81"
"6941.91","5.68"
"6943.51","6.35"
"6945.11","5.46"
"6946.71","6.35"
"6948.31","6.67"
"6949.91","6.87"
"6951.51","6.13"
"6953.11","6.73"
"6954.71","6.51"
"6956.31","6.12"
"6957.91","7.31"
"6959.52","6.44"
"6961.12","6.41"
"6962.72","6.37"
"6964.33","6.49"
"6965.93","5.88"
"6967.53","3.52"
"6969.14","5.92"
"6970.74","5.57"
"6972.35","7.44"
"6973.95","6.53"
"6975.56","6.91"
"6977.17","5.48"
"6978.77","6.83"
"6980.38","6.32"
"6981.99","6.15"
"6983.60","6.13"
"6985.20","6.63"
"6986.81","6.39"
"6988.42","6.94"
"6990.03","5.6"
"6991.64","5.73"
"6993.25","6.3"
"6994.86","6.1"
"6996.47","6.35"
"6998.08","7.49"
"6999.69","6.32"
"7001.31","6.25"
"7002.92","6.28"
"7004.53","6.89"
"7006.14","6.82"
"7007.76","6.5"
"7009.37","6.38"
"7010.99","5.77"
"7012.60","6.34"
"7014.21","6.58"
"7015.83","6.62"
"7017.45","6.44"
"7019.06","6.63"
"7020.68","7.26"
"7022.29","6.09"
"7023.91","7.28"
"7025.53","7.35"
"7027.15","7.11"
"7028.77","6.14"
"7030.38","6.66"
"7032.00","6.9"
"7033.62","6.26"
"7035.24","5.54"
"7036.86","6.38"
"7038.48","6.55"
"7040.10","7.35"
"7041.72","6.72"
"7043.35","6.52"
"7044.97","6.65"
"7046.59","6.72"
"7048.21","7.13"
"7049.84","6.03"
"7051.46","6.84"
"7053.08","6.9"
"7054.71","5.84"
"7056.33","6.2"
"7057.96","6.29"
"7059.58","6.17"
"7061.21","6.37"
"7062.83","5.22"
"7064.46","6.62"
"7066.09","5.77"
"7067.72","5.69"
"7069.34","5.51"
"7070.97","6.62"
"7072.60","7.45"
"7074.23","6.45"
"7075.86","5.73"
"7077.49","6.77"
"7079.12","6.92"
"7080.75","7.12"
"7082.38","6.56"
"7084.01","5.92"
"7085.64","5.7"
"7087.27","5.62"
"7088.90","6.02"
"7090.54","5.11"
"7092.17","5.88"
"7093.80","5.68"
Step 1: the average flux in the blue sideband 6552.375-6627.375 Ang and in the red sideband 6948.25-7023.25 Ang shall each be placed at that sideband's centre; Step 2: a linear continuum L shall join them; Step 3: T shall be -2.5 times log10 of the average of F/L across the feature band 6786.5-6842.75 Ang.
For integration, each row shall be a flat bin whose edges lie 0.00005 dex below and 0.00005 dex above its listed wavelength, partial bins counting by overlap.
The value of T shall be 0.09 mag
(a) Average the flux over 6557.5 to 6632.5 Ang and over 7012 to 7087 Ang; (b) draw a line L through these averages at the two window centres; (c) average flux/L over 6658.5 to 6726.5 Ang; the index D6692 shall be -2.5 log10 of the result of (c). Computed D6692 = 0.057 mag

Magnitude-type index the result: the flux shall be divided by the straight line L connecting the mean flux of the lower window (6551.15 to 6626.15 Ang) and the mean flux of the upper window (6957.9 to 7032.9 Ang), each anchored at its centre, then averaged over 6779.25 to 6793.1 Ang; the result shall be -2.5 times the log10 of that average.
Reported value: 0.04 mag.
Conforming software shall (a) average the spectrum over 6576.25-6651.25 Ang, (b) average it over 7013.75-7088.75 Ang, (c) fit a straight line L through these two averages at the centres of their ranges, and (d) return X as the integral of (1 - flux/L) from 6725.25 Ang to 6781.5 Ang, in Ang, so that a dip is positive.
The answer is 3.8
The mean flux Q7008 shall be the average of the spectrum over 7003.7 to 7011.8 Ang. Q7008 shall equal 6.47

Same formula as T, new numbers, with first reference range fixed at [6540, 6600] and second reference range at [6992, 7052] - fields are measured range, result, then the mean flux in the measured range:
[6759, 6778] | 0.09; 6.1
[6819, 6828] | 0.09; 6.08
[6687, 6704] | 0.11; 6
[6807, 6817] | 0.07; 6.22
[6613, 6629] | 0.08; 6.18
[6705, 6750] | 0.07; 6.22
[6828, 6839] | 0.19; 5.55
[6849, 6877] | 0.13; 5.89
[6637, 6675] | 0.06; 6.34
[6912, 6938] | 0.04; 6.34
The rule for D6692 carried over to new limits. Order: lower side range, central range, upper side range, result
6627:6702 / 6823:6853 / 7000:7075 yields 0.049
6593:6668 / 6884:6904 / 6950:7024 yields 0.035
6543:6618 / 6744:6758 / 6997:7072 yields 0.088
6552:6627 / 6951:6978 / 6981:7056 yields 0.052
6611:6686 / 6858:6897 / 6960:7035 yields 0.077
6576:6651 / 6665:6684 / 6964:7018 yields 0.062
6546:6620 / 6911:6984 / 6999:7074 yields 0.039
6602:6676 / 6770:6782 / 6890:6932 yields 0.036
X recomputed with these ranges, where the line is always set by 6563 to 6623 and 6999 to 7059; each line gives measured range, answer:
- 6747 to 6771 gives 1.98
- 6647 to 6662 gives 0.64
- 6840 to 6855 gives 0.35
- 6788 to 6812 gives 2.12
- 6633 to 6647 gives 0.72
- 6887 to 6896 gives 0.22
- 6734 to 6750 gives 1.46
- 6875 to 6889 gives 1.17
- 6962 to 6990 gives 1.65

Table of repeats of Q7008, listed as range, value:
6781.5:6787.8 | 6.32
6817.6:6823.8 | 5.89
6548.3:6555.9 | 6.53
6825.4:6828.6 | 6.33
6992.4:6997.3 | 6.25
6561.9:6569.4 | 6.76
